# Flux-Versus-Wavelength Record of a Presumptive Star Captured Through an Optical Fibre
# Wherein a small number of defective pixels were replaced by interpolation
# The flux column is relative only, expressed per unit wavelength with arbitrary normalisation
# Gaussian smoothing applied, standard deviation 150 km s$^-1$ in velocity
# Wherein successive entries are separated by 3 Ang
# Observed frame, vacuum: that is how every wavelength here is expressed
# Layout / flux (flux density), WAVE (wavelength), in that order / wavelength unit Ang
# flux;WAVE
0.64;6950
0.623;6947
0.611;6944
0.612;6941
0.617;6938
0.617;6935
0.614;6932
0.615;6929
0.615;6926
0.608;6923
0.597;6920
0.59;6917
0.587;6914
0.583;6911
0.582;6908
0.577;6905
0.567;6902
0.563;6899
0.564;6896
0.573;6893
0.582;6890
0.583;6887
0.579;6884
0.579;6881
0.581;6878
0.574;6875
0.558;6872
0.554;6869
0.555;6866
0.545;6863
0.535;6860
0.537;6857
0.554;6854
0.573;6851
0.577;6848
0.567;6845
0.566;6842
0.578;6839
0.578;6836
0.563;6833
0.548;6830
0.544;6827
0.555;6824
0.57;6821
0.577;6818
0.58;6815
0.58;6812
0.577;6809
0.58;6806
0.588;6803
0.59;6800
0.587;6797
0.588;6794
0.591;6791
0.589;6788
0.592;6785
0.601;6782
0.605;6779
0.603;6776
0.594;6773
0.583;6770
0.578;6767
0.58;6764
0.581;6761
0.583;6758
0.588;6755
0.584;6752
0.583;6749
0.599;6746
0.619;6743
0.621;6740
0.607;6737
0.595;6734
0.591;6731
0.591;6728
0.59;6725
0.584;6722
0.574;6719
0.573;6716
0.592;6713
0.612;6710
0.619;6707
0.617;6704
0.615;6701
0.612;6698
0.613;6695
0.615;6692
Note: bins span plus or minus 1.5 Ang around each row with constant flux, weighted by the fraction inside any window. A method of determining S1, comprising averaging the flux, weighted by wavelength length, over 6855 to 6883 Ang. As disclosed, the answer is 0.558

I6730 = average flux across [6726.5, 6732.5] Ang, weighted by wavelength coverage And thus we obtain 0.591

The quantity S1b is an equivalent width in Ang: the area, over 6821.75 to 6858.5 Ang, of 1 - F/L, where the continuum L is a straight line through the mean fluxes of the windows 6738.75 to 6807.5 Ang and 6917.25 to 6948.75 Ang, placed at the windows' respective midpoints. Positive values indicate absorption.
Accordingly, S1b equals 2.3 Ang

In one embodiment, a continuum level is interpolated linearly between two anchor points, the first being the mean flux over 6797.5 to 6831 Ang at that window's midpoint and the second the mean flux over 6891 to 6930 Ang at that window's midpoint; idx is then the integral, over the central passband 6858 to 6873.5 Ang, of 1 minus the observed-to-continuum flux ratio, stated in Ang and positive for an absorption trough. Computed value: 0.82 Ang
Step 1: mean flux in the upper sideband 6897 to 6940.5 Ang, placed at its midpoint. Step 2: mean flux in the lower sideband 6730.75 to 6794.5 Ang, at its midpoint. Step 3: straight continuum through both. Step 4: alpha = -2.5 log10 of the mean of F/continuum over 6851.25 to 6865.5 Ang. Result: 0.09 mag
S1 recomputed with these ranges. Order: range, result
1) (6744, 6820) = 0.587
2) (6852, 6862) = 0.544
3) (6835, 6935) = 0.576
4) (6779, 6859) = 0.575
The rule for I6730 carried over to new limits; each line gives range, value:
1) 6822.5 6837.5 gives 0.558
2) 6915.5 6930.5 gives 0.605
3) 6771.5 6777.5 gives 0.599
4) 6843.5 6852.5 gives 0.572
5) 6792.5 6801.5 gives 0.588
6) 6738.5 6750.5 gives 0.606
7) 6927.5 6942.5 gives 0.615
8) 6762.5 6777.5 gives 0.588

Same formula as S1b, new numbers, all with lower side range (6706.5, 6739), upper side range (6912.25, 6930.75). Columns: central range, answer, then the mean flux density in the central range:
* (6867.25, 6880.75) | 0.7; 0.568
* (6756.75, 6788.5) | 0.3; 0.59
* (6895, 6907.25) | 0.7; 0.569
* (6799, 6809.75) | 0.2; 0.584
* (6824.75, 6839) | 0.9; 0.56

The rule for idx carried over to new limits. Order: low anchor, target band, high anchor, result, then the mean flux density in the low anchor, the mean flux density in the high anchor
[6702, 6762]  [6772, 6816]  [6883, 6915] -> -0.11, 0.595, 0.576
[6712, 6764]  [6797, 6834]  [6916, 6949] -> 1.70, 0.591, 0.612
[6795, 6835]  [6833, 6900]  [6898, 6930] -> 1.76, 0.573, 0.589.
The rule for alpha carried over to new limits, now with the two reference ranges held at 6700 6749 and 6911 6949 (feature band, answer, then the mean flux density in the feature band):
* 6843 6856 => 0.07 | 0.567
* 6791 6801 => 0.03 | 0.589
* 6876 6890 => 0.05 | 0.58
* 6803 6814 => 0.04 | 0.58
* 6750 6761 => 0.03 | 0.584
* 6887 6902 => 0.07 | 0.571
